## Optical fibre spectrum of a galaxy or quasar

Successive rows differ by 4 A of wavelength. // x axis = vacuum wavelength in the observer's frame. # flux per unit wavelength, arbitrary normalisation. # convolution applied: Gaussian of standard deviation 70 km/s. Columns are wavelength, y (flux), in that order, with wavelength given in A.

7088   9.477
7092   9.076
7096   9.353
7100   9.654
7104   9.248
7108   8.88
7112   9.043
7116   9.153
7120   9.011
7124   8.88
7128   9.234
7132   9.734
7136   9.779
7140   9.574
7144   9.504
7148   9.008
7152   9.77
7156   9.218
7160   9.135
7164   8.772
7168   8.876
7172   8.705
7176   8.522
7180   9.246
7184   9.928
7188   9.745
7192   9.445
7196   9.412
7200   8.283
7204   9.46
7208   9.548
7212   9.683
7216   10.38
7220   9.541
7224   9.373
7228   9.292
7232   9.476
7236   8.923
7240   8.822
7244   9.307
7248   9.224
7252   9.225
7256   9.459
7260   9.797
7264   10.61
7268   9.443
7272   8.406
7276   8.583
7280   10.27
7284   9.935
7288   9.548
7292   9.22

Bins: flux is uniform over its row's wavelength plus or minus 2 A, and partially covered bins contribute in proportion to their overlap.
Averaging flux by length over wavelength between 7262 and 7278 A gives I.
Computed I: 9.26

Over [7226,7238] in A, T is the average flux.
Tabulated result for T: 9.23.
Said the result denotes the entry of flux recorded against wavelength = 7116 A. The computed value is 9.153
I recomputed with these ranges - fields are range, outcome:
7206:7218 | 9.87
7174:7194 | 9.38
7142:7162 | 9.33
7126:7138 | 9.58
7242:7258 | 9.3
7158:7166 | 8.95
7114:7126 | 9.01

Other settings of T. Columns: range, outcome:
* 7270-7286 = 9.3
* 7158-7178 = 8.8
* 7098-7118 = 9.2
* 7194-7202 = 8.85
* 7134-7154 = 9.53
